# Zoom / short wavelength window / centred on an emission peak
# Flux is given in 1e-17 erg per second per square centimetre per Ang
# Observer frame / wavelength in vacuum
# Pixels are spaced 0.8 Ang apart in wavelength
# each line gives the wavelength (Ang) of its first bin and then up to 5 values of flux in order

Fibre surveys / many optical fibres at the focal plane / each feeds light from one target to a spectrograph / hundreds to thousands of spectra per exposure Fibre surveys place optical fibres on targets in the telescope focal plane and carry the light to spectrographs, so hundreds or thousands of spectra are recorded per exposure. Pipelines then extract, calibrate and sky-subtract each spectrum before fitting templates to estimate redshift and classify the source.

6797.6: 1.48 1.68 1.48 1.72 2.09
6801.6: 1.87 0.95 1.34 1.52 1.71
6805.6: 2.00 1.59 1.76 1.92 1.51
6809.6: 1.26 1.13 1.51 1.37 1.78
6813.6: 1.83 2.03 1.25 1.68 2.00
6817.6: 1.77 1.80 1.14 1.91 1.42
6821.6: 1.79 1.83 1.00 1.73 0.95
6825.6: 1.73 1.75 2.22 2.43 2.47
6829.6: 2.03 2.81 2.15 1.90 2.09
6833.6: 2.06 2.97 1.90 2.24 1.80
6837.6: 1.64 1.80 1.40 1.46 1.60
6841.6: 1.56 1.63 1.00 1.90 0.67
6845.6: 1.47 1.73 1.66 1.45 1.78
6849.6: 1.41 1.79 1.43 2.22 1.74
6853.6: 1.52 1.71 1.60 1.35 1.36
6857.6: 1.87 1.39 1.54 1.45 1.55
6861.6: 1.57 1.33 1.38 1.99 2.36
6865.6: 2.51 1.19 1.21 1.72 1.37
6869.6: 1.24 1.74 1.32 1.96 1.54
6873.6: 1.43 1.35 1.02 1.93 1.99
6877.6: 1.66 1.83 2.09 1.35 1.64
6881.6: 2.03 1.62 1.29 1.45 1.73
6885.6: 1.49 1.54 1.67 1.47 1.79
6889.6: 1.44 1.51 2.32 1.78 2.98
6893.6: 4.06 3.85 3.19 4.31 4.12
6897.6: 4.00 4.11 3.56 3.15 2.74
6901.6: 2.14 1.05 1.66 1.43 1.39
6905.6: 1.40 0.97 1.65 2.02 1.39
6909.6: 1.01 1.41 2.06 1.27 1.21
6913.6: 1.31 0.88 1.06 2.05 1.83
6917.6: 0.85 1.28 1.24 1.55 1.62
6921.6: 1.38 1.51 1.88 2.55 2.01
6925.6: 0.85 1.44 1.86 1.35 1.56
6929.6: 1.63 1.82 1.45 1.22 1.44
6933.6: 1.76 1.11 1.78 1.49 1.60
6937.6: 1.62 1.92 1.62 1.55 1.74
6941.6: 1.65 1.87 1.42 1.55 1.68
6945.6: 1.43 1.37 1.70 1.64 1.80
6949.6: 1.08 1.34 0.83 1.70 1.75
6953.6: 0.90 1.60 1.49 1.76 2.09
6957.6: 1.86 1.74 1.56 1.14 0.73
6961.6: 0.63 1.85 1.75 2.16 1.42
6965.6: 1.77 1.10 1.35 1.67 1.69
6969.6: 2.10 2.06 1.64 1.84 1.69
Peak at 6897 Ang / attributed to [O III]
